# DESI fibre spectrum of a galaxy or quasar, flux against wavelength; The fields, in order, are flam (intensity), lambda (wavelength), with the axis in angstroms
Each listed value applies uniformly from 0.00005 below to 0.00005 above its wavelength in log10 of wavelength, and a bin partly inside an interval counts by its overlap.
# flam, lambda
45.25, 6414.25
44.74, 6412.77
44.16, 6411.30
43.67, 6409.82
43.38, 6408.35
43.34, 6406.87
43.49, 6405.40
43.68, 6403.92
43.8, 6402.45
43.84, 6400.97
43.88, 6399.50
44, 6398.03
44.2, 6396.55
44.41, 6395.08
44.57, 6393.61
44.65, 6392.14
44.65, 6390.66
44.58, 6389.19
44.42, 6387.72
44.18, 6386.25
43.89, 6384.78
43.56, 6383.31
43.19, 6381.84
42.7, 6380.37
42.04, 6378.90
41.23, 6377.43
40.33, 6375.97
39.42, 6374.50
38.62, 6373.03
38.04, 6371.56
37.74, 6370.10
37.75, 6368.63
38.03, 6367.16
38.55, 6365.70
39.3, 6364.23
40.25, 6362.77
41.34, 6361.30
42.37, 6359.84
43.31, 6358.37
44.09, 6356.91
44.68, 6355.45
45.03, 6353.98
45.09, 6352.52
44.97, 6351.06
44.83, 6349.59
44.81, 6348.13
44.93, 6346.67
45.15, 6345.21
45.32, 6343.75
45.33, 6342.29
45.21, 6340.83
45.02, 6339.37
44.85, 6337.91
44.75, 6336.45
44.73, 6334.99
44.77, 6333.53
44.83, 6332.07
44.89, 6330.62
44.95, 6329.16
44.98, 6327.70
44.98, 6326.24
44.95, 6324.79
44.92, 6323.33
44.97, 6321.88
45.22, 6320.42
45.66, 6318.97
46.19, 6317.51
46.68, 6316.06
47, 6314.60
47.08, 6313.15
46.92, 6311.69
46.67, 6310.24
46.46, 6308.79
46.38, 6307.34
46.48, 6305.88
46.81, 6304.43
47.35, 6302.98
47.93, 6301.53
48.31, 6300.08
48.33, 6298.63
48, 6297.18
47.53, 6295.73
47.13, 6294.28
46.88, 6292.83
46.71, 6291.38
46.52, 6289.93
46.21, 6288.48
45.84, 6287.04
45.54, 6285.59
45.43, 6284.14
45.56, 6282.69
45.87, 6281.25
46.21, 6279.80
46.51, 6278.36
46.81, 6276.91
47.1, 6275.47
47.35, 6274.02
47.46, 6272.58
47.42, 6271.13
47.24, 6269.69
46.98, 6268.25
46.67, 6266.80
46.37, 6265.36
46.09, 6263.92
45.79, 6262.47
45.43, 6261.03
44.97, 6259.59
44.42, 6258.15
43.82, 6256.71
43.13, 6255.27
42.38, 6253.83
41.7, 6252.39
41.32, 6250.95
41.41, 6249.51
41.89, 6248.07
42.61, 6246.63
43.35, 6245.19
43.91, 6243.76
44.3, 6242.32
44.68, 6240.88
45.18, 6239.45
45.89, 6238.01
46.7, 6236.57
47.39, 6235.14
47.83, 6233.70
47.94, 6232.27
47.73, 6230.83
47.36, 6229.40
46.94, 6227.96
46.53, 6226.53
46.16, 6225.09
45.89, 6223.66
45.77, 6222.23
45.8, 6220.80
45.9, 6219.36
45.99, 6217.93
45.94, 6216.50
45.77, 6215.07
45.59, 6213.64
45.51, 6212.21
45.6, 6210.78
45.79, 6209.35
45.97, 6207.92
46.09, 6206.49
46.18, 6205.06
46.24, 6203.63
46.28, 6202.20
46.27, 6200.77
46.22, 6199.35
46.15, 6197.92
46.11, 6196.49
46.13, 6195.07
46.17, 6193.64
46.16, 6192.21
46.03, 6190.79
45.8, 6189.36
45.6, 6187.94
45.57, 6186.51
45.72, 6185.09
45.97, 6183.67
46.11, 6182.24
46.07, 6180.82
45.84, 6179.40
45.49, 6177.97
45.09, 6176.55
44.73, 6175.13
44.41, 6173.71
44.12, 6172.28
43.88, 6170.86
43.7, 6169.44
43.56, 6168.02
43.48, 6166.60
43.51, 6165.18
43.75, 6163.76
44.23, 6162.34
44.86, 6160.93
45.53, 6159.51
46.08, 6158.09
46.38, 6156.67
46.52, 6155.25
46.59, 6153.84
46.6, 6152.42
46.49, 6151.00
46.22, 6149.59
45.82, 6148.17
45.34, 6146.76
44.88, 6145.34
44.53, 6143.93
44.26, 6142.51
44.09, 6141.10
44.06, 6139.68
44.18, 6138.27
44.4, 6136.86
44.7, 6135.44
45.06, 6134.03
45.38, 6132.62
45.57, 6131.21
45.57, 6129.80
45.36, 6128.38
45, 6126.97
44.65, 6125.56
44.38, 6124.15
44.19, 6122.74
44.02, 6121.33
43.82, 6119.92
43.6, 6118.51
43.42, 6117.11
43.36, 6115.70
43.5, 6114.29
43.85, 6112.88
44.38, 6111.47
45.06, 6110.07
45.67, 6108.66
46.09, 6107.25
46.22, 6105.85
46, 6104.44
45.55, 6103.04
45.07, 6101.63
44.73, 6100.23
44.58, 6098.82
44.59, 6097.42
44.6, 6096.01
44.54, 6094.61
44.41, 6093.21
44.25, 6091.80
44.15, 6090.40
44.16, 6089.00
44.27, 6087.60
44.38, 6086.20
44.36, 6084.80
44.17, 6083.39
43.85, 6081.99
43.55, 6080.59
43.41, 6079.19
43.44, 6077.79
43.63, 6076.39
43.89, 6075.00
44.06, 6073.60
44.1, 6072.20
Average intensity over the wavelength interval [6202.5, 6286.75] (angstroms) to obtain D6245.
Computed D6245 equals 45.6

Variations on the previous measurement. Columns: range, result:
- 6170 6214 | 45.7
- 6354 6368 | 41.5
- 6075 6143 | 44.5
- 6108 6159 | 44.9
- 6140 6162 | 45.6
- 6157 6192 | 45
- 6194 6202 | 46.2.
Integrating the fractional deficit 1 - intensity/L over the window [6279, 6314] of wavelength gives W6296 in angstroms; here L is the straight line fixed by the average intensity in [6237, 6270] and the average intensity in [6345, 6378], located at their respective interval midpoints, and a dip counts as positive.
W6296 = -2.8 angstroms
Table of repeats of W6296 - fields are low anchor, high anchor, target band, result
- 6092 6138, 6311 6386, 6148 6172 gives -0.3 angstroms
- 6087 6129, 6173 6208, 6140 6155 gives -0.1 angstroms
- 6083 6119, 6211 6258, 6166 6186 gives 0.0 angstroms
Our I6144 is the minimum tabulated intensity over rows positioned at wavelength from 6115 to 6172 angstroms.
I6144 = 43.36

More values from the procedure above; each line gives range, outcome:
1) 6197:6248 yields 42.61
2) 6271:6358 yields 44.09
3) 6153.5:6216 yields 43.48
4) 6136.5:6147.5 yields 44.06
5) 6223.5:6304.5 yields 41.32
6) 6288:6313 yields 46.21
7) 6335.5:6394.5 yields 37.74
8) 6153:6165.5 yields 43.51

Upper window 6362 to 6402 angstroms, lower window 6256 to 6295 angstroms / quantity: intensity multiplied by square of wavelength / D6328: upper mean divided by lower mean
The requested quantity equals 0.9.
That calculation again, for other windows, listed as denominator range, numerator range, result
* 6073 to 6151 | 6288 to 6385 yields 1.07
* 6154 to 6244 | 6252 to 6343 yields 1.04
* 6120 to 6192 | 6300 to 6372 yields 1.04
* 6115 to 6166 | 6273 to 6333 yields 1.09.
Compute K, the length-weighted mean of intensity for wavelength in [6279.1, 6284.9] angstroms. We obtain 45.7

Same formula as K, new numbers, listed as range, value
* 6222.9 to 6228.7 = 46.4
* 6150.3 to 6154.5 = 46.5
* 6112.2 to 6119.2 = 43.6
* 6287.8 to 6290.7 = 46.3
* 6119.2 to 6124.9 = 44.1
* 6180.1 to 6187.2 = 45.9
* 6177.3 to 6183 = 45.8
